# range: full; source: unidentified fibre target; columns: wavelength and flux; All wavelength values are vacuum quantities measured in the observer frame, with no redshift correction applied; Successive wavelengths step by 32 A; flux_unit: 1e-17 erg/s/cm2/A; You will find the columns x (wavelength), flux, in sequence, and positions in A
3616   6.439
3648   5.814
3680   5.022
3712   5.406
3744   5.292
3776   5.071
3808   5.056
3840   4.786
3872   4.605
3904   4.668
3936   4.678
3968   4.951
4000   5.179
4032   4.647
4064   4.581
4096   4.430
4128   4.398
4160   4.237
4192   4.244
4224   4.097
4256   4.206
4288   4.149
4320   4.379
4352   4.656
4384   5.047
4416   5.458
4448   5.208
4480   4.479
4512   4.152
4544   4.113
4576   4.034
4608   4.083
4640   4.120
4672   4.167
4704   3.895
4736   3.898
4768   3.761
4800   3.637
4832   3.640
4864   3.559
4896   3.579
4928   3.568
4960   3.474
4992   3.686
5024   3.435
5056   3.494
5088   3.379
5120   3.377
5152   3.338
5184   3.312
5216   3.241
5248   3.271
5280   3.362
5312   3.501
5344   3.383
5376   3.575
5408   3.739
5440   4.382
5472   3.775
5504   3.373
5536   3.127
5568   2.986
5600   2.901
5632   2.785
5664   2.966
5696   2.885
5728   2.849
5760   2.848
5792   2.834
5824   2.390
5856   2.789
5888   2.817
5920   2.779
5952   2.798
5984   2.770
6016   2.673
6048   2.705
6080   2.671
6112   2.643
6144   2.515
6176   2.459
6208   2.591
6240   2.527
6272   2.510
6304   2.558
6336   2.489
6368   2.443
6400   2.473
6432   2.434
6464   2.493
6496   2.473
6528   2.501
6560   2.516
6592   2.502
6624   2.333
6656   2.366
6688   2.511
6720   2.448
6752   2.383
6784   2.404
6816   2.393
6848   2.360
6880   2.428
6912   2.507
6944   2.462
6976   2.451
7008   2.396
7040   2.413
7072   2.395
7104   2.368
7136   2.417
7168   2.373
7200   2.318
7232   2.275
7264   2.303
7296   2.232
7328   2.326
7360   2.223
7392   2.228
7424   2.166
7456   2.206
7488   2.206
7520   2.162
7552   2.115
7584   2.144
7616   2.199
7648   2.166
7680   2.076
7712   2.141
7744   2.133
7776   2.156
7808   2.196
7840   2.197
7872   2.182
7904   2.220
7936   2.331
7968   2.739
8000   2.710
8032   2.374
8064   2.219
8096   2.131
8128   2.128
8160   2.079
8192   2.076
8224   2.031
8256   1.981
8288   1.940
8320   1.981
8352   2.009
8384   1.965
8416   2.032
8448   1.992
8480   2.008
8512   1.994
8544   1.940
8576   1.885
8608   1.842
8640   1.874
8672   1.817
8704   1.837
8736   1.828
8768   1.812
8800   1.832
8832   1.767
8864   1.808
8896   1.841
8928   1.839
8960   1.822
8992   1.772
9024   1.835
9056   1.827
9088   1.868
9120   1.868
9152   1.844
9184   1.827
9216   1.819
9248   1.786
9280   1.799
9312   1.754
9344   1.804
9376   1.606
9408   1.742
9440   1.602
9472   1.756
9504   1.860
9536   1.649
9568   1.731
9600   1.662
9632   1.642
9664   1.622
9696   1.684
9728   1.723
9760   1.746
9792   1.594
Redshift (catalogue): 1.85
